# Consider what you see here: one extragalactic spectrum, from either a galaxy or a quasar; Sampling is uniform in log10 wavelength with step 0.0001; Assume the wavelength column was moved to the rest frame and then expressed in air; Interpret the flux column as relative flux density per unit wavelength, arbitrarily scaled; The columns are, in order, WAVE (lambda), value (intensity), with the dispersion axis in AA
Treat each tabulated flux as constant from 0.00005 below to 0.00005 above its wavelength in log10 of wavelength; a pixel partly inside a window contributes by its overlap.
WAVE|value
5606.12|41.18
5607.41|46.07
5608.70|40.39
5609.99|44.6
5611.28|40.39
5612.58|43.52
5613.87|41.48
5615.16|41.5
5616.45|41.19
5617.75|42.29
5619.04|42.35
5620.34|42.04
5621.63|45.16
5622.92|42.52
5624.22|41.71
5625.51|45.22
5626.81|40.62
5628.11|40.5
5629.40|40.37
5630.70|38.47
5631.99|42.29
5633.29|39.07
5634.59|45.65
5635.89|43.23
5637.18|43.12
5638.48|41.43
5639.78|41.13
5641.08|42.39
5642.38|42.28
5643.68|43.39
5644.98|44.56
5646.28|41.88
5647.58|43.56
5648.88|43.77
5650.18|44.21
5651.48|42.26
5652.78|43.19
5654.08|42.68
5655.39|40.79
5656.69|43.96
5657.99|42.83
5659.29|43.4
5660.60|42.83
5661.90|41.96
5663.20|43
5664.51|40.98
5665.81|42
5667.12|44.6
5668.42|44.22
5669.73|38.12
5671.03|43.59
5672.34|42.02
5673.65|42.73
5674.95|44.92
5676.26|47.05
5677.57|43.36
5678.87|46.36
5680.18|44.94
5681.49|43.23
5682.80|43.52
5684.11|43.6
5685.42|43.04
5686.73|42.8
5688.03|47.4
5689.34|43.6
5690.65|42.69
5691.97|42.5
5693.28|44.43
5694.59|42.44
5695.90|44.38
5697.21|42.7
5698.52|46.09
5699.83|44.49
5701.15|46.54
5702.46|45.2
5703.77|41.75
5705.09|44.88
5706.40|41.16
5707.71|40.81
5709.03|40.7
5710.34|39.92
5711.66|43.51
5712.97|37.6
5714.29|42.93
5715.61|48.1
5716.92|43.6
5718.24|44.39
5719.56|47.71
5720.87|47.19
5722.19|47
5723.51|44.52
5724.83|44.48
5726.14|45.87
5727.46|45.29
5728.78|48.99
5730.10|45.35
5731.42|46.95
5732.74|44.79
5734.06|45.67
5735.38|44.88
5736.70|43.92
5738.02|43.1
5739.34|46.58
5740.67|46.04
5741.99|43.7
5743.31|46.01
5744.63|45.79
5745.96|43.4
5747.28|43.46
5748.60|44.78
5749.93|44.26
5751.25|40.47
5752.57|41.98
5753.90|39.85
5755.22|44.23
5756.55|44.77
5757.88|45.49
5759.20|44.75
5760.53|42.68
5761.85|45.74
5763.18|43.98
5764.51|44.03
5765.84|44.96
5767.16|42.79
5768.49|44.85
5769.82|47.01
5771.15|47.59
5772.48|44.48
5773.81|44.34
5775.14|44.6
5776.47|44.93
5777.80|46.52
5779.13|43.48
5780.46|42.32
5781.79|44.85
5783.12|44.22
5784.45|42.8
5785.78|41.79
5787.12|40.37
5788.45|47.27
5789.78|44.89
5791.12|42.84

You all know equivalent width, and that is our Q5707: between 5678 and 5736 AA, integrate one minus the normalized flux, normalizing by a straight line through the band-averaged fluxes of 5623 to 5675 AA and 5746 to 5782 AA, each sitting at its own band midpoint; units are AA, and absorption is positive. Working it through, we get -1.3 AA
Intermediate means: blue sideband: 42.4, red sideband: 44.2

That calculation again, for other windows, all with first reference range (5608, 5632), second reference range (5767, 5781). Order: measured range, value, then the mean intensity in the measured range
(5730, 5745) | -0.3 AA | 45.2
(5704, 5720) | 0.3 AA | 42.8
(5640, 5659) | -0.2 AA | 43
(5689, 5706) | -0.2 AA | 43.9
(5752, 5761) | 0.2 AA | 43.4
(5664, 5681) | -0.2 AA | 43.5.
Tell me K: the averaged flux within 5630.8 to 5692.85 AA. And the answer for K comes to 43.1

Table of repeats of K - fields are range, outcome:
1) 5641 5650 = 43.2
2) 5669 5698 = 43.6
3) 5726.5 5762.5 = 44.6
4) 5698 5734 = 44.5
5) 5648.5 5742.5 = 43.9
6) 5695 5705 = 44.4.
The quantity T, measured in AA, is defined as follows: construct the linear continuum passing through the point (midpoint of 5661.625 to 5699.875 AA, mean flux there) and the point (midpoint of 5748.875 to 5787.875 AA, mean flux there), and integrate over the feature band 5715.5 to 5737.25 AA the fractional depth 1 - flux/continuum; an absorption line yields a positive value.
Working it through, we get -1.0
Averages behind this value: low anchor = 43.6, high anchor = 43.9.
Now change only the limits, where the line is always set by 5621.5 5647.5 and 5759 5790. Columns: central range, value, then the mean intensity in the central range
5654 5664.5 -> 0.0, 42.6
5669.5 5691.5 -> -0.4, 43.8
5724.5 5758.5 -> -0.6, 44.6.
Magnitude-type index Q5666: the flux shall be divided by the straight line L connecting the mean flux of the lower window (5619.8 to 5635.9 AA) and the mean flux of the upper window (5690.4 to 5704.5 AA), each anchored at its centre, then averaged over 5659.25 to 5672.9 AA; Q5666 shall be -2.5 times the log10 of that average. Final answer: 0.02 mag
